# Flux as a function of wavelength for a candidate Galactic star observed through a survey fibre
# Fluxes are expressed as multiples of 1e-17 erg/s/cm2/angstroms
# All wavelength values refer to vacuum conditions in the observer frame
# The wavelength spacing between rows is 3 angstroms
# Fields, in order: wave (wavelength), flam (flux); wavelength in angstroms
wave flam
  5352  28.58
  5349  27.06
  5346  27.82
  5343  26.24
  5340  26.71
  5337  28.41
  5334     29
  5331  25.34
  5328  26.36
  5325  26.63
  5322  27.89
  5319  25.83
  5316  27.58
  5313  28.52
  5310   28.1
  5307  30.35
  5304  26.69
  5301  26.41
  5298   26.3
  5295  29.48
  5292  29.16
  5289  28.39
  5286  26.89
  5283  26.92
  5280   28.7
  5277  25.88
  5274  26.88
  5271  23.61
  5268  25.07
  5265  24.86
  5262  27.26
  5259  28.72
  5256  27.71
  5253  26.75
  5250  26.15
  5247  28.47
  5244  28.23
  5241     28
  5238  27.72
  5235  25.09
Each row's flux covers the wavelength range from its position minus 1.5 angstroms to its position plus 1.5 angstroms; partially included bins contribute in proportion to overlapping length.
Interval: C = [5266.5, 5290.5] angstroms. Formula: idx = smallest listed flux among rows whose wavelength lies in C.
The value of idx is 23.61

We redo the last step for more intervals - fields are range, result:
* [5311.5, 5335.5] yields 25.34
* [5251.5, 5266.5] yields 24.86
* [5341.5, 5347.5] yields 26.24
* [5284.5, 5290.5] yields 26.89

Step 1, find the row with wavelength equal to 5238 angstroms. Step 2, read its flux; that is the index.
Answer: 27.72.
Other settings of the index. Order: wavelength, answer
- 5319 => 25.83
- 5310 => 28.1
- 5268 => 25.07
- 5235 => 25.09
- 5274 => 26.88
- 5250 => 26.15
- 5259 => 28.72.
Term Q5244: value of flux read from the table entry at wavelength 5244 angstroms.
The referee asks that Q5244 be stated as 28.23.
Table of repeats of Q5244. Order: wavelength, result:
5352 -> 28.58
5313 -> 28.52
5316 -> 27.58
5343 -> 26.24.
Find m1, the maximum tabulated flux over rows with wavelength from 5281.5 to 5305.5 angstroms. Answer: 29.48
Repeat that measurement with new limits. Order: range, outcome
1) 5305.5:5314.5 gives 30.35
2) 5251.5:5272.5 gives 28.72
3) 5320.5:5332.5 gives 27.89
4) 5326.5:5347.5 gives 29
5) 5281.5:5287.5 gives 26.92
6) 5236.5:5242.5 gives 28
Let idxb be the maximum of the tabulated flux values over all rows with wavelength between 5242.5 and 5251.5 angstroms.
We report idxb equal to 28.47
